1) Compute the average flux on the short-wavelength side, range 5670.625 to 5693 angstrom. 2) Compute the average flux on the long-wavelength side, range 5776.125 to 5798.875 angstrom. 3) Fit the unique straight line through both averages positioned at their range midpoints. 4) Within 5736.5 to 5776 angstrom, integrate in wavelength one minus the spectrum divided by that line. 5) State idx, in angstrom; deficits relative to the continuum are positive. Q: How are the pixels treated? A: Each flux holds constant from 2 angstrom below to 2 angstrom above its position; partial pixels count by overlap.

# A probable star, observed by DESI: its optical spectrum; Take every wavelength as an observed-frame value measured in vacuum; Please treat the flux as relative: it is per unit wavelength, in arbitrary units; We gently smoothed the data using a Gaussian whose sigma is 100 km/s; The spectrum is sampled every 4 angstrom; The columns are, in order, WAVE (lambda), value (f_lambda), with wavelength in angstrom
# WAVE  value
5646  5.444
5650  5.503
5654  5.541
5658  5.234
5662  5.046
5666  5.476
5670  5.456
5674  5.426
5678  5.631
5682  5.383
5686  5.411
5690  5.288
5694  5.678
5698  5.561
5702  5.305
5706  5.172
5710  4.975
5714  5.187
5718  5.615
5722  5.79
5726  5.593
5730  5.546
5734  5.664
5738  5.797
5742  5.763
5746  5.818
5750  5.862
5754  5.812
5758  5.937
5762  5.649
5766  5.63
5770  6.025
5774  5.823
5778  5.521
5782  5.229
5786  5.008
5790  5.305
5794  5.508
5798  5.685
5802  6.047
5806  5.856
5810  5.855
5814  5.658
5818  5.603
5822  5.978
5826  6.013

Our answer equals -3.1 angstrom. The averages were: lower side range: 5.44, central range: 5.81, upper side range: 5.36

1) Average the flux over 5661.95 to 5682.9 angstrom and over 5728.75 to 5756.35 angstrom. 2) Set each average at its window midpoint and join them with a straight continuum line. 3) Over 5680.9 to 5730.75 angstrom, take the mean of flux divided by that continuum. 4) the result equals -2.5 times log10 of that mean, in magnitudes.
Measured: 0.03 mag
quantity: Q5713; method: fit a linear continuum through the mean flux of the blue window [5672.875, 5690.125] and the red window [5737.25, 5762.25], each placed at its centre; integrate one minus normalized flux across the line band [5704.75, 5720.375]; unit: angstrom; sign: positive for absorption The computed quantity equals 1.0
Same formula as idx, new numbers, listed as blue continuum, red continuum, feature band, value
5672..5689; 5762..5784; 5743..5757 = -0.6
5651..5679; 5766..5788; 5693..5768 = -1.7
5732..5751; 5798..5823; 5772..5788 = 1.1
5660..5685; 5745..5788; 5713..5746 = -0.5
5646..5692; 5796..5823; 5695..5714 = 0.8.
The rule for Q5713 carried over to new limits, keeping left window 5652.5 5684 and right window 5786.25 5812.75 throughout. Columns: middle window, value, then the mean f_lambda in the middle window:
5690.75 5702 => -0.2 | 5.53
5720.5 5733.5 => -0.3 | 5.64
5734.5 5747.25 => -0.5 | 5.78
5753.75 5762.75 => -0.4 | 5.82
